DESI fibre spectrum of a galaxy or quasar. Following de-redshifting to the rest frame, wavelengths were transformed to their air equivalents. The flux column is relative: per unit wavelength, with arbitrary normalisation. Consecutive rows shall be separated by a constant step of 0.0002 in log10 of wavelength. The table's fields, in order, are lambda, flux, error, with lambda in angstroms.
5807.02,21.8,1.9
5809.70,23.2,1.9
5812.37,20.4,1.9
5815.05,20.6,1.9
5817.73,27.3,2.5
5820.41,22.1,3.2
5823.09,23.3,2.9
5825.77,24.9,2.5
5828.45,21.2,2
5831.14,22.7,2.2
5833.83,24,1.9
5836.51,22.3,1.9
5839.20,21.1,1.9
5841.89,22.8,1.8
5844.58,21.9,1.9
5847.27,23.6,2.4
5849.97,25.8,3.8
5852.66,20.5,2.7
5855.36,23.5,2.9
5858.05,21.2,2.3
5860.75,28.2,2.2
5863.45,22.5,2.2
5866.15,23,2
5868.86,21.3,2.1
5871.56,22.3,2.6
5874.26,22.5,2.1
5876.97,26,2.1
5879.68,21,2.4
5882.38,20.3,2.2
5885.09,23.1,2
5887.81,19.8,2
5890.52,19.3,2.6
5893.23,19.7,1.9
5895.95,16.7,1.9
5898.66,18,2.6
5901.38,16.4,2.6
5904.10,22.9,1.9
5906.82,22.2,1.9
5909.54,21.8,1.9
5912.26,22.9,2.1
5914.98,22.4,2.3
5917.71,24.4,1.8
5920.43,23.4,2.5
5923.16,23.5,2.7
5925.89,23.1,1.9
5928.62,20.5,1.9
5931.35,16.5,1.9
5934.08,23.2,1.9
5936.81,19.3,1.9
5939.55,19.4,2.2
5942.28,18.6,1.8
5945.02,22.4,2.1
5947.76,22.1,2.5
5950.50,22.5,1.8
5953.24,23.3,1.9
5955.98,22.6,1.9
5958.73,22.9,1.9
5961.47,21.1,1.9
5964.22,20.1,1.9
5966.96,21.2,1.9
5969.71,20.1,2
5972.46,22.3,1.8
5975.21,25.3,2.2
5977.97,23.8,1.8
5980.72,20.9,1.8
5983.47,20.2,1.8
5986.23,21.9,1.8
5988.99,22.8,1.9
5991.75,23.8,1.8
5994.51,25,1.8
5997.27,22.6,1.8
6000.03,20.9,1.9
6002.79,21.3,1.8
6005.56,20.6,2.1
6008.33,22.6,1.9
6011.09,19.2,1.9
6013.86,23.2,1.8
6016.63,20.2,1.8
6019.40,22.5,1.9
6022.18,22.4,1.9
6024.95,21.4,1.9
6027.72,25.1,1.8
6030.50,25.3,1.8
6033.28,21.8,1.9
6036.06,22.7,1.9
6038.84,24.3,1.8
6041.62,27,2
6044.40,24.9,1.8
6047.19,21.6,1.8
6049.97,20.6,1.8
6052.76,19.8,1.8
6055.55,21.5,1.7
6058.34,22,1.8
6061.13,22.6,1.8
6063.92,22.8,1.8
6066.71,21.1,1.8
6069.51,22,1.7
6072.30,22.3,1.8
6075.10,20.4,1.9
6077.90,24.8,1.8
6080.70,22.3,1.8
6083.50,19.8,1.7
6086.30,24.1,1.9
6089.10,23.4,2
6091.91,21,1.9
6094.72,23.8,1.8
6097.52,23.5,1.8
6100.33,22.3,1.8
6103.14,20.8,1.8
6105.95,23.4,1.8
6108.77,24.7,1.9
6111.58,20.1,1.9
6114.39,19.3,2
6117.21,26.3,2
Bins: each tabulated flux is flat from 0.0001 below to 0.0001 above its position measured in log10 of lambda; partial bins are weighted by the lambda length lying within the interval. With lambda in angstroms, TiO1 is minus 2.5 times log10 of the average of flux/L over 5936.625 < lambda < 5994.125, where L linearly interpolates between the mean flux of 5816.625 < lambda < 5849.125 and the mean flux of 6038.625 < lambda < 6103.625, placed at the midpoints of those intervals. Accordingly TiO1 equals 0.04 mag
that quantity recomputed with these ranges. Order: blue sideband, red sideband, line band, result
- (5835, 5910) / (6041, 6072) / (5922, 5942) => 0.07 mag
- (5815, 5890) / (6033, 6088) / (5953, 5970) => 0.05 mag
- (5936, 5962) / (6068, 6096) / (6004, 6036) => -0.01 mag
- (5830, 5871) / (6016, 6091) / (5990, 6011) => 0.02 mag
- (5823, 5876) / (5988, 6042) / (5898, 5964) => 0.06 mag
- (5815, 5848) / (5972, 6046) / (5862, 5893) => 0.05 mag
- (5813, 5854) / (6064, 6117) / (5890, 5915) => 0.13 mag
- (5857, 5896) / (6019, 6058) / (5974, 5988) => 0.01 mag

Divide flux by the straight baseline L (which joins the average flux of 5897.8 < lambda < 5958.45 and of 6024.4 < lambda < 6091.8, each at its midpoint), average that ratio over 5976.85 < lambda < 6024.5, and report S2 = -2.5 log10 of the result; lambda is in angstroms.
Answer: 0.01 mag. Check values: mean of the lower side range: 21.5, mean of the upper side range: 22.6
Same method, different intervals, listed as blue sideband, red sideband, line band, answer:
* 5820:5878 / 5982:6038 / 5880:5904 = 0.175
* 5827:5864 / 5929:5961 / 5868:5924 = 0.031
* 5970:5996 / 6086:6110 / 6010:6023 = 0.064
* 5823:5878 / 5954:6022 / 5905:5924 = -0.018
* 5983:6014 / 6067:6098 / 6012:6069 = -0.019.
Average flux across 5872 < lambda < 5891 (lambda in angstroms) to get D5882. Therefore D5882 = 21.9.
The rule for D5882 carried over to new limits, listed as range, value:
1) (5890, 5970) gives 21.1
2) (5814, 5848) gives 22.9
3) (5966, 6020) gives 22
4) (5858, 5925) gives 21.8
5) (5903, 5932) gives 22.3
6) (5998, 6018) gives 21.2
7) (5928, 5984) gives 21.4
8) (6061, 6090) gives 22.3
